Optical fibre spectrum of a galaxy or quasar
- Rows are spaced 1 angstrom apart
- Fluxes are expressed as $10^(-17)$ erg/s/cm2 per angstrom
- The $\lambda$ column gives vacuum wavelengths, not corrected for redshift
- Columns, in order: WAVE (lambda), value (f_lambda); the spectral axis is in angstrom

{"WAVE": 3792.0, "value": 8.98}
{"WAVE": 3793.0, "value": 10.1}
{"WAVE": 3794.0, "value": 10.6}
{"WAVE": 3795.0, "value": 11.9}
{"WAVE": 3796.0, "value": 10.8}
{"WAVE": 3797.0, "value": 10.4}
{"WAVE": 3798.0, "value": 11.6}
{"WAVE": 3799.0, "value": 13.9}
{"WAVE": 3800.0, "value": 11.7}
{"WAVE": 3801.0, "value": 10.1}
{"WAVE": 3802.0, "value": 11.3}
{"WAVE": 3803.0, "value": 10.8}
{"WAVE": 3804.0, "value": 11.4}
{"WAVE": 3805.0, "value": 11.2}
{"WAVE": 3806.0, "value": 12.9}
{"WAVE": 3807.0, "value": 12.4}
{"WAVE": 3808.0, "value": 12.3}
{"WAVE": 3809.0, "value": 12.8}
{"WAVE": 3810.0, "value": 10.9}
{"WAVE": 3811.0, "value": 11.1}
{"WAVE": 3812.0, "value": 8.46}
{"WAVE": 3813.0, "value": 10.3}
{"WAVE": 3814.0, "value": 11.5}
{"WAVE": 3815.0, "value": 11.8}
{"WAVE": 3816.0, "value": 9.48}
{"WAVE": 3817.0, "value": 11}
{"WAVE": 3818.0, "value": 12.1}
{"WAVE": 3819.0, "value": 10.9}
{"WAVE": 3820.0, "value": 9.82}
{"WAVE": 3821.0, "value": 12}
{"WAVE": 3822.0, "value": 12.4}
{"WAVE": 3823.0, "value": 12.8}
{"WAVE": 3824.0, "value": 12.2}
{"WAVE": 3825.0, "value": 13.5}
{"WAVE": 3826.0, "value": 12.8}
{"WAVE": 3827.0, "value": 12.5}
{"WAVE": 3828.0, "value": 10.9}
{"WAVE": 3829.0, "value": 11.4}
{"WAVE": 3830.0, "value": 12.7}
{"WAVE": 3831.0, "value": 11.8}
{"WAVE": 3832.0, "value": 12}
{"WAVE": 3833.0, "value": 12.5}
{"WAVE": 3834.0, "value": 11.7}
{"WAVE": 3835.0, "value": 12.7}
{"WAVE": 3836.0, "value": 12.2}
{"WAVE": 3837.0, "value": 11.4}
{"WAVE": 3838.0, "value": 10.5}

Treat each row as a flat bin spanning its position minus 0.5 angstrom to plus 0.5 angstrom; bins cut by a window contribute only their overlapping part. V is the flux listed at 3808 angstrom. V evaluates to 12.3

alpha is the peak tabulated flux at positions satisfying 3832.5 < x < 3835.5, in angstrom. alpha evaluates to 12.7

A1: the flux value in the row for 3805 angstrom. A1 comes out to 11.2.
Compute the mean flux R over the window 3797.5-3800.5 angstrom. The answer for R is 12.4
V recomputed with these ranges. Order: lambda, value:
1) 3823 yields 12.8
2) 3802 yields 11.3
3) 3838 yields 10.5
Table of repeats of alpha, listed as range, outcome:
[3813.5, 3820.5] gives 12.1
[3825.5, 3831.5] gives 12.8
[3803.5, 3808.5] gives 12.9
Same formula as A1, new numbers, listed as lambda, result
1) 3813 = 10.3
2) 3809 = 12.8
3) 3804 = 11.4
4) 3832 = 12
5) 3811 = 11.1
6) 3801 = 10.1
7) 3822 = 12.4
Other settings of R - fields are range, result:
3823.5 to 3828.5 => 12.4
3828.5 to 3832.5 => 12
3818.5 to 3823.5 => 11.6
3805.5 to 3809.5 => 12.6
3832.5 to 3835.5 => 12.3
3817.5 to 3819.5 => 11.5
